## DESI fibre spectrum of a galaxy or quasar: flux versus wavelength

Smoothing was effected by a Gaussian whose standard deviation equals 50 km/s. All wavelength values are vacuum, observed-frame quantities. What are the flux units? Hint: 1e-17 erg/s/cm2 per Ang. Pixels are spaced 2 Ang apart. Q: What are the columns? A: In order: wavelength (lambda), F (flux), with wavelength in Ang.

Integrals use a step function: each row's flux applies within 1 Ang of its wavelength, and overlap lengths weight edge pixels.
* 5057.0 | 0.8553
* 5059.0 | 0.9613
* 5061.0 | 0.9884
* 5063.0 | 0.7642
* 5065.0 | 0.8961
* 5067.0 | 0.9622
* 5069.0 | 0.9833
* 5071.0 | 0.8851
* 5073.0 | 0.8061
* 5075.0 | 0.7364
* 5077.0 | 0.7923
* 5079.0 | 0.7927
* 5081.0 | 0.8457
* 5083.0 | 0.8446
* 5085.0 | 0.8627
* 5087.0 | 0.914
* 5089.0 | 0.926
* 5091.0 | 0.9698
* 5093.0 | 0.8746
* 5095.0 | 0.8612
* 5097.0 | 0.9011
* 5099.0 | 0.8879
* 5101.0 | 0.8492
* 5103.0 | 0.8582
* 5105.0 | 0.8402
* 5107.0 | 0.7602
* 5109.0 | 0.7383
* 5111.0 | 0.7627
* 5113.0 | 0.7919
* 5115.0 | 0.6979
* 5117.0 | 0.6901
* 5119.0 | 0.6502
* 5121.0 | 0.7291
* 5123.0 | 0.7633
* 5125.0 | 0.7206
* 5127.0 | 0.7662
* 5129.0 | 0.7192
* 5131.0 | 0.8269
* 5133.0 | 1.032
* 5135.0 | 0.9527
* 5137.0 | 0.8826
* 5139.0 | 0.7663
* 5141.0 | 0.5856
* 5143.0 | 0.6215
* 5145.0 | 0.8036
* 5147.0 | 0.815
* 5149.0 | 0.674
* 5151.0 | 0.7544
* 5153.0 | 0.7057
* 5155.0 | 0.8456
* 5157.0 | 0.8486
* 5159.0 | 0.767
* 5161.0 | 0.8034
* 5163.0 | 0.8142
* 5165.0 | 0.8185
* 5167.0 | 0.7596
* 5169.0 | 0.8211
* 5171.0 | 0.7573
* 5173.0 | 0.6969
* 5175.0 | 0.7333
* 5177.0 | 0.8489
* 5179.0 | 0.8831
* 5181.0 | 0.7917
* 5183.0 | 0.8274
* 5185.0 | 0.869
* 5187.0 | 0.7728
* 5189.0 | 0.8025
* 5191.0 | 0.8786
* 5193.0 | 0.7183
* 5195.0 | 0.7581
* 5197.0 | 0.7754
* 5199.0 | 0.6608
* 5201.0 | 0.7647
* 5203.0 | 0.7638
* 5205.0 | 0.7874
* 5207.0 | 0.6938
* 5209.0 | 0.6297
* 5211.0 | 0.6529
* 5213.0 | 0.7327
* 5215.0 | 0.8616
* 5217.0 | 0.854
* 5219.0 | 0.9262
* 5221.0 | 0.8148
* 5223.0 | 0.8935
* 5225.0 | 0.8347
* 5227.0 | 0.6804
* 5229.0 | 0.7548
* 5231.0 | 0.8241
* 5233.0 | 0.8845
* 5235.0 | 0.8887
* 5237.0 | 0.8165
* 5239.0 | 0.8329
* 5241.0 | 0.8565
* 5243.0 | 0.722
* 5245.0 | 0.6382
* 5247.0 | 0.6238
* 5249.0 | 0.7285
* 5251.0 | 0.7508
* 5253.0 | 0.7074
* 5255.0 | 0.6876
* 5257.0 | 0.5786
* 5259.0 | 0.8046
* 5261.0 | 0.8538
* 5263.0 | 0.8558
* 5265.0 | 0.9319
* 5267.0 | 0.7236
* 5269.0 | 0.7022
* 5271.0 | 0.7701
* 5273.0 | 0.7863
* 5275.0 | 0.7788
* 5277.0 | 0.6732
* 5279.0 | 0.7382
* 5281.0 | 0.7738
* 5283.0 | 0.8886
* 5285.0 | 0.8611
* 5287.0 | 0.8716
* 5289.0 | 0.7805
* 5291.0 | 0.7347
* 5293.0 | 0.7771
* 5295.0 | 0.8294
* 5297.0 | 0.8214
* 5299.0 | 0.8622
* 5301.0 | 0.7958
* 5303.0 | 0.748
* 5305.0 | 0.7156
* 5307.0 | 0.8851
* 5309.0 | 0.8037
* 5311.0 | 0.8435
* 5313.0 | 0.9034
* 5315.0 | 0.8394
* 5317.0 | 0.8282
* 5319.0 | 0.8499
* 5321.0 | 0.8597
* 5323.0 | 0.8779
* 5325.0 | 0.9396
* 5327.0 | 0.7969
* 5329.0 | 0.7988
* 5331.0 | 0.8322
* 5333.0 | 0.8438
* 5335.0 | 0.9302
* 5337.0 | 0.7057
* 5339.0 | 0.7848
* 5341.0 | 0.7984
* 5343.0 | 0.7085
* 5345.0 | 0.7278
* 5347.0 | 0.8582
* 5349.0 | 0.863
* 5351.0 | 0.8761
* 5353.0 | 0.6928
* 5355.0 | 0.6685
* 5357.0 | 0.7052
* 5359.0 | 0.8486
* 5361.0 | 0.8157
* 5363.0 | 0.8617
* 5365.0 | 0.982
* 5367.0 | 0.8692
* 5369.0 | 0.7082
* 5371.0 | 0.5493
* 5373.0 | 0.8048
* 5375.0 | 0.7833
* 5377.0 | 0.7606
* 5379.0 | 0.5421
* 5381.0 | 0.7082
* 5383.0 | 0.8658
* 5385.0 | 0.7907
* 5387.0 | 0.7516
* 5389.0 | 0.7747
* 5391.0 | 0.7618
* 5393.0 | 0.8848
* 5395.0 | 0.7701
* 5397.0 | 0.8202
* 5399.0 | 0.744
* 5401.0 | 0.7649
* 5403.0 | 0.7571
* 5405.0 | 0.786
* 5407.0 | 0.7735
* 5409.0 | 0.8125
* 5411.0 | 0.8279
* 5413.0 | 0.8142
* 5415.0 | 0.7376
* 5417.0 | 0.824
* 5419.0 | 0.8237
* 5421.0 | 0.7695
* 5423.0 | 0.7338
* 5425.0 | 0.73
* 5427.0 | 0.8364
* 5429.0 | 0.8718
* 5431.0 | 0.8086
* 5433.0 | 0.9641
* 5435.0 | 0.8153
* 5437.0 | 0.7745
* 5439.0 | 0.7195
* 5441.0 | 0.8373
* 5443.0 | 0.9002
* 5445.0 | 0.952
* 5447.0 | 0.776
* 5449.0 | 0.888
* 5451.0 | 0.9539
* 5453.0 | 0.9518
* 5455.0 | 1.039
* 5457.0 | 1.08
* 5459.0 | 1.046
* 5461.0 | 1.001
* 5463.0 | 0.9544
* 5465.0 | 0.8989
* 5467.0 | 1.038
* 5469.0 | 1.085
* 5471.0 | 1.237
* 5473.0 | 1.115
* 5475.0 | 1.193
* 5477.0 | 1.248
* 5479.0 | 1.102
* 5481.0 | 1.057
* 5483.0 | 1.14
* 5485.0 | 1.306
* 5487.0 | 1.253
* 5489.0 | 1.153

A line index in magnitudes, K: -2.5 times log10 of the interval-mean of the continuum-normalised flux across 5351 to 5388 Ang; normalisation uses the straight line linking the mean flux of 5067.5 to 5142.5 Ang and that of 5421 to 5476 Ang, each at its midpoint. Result 0.18 mag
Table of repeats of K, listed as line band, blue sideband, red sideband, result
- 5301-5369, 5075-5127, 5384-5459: 0.01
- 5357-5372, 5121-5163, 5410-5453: 0.03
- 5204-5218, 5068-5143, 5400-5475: 0.13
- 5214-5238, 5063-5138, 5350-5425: -0.04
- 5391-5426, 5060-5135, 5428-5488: 0.24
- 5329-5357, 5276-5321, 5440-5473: 0.09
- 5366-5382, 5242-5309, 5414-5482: 0.20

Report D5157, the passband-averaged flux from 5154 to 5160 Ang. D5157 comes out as 0.82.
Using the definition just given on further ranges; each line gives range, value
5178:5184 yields 0.834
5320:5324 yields 0.869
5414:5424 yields 0.778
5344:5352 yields 0.831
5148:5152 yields 0.714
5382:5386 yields 0.828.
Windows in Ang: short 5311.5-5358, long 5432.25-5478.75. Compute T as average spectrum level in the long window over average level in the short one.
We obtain 1.20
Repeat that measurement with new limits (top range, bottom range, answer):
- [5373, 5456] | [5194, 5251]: 1.05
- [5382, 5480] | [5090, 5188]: 1.12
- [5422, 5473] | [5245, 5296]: 1.20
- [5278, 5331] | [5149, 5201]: 1.05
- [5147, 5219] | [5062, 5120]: 0.93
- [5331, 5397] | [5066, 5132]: 0.96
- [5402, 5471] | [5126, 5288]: 1.12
